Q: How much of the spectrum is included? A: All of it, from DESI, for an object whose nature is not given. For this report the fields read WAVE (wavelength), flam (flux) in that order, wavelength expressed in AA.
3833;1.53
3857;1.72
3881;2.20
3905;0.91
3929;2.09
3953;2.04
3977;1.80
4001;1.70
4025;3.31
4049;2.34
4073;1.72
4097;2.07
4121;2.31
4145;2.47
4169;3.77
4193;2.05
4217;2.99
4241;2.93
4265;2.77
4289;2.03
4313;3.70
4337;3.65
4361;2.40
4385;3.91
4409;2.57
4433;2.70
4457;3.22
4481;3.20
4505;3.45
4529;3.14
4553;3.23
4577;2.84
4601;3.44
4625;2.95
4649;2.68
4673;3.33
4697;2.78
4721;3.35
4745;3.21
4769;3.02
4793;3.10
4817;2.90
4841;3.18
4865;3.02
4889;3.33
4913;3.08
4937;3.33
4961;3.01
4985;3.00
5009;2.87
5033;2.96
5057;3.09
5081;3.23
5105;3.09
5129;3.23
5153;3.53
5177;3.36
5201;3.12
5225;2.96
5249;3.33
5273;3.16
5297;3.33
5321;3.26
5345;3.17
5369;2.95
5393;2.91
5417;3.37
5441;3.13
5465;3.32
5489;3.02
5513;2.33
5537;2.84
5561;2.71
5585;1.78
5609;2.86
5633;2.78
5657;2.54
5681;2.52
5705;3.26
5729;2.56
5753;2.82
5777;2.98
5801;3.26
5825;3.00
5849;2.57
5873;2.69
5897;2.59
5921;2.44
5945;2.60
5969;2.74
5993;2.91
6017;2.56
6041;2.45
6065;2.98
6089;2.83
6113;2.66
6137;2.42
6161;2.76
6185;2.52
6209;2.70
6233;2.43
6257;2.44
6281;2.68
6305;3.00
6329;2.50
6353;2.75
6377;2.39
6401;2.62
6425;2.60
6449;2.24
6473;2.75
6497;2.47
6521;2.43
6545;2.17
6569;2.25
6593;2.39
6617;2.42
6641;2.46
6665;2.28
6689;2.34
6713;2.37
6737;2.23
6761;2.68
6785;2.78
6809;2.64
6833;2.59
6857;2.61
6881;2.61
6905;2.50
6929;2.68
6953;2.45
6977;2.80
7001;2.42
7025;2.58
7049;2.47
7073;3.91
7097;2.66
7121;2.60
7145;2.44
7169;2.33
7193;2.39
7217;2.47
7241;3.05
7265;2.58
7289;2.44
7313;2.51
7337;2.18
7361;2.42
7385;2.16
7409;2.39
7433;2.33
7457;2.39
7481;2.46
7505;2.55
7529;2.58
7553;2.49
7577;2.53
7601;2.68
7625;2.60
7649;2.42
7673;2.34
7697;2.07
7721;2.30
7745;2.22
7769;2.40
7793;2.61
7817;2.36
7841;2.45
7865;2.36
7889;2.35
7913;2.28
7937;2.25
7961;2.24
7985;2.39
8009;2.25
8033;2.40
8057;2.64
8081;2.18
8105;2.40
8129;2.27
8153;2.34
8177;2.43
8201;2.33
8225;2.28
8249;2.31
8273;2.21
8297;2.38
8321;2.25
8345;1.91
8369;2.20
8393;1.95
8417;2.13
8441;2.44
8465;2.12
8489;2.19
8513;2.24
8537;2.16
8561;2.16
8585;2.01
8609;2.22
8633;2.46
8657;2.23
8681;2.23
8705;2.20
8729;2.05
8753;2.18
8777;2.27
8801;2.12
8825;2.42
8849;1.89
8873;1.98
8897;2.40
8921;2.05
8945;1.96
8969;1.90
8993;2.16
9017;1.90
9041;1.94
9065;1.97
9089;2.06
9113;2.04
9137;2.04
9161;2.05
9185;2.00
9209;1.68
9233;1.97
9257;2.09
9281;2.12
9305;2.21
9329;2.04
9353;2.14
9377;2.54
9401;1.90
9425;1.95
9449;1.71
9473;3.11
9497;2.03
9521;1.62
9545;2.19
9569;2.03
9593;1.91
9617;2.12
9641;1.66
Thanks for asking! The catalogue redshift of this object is 0.08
